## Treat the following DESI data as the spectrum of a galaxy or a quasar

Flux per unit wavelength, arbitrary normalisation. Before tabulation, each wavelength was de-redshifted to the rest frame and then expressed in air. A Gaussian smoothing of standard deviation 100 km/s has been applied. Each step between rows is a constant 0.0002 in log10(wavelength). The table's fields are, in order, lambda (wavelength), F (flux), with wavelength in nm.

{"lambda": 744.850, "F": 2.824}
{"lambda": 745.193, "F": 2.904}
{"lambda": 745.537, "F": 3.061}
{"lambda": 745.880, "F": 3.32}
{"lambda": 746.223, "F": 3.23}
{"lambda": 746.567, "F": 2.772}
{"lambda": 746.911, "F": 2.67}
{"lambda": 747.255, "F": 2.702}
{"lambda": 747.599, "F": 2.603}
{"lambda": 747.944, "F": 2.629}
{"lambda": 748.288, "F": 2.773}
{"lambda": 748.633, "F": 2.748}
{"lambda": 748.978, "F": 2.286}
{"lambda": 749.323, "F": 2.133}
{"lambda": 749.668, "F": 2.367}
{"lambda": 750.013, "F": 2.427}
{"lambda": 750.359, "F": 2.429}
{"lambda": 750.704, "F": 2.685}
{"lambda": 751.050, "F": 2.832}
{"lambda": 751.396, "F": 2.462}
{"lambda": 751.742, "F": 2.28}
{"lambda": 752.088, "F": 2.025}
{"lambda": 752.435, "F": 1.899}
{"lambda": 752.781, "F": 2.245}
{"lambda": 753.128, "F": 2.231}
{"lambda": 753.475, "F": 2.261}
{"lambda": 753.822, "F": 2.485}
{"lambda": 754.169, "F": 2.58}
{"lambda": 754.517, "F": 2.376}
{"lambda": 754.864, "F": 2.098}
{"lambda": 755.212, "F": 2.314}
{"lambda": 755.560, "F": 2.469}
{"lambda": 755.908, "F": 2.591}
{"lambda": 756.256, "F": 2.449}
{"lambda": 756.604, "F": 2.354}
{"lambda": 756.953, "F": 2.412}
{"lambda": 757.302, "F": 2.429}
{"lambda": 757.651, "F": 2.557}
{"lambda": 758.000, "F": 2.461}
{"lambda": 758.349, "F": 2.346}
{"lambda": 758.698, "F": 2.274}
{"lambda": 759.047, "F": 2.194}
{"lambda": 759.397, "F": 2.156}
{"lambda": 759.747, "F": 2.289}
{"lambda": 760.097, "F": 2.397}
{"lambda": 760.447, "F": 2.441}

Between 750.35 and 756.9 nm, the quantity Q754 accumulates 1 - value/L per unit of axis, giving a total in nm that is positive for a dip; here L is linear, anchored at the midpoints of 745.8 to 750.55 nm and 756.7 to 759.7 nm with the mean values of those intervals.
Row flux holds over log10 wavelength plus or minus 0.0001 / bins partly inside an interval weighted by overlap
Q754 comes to 0.29 nm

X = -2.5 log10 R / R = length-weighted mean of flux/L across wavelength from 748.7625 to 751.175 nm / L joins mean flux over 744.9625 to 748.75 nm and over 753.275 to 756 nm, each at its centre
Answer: 0.09 mag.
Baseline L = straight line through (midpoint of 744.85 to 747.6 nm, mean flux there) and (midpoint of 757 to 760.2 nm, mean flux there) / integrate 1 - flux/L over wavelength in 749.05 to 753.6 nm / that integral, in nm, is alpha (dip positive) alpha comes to 0.604 nm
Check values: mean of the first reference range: 2.92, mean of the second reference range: 2.35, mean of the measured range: 2.33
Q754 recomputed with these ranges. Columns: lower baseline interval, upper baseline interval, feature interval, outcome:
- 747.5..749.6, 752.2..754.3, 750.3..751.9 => -0.11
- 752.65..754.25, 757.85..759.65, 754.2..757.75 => -0.14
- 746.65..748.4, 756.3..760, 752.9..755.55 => 0.14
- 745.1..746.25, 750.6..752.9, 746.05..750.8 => 0.29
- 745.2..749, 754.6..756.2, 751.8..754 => 0.27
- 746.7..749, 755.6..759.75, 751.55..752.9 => 0.22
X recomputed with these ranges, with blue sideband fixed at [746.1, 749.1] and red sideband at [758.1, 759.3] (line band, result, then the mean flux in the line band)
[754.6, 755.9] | 0.03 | 2.34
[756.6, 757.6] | -0.04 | 2.42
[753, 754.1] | 0.06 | 2.35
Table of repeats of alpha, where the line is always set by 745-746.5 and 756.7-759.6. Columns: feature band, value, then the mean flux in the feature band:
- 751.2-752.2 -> 0.168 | 2.28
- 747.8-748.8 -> 0.077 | 2.72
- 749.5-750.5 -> 0.153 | 2.41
